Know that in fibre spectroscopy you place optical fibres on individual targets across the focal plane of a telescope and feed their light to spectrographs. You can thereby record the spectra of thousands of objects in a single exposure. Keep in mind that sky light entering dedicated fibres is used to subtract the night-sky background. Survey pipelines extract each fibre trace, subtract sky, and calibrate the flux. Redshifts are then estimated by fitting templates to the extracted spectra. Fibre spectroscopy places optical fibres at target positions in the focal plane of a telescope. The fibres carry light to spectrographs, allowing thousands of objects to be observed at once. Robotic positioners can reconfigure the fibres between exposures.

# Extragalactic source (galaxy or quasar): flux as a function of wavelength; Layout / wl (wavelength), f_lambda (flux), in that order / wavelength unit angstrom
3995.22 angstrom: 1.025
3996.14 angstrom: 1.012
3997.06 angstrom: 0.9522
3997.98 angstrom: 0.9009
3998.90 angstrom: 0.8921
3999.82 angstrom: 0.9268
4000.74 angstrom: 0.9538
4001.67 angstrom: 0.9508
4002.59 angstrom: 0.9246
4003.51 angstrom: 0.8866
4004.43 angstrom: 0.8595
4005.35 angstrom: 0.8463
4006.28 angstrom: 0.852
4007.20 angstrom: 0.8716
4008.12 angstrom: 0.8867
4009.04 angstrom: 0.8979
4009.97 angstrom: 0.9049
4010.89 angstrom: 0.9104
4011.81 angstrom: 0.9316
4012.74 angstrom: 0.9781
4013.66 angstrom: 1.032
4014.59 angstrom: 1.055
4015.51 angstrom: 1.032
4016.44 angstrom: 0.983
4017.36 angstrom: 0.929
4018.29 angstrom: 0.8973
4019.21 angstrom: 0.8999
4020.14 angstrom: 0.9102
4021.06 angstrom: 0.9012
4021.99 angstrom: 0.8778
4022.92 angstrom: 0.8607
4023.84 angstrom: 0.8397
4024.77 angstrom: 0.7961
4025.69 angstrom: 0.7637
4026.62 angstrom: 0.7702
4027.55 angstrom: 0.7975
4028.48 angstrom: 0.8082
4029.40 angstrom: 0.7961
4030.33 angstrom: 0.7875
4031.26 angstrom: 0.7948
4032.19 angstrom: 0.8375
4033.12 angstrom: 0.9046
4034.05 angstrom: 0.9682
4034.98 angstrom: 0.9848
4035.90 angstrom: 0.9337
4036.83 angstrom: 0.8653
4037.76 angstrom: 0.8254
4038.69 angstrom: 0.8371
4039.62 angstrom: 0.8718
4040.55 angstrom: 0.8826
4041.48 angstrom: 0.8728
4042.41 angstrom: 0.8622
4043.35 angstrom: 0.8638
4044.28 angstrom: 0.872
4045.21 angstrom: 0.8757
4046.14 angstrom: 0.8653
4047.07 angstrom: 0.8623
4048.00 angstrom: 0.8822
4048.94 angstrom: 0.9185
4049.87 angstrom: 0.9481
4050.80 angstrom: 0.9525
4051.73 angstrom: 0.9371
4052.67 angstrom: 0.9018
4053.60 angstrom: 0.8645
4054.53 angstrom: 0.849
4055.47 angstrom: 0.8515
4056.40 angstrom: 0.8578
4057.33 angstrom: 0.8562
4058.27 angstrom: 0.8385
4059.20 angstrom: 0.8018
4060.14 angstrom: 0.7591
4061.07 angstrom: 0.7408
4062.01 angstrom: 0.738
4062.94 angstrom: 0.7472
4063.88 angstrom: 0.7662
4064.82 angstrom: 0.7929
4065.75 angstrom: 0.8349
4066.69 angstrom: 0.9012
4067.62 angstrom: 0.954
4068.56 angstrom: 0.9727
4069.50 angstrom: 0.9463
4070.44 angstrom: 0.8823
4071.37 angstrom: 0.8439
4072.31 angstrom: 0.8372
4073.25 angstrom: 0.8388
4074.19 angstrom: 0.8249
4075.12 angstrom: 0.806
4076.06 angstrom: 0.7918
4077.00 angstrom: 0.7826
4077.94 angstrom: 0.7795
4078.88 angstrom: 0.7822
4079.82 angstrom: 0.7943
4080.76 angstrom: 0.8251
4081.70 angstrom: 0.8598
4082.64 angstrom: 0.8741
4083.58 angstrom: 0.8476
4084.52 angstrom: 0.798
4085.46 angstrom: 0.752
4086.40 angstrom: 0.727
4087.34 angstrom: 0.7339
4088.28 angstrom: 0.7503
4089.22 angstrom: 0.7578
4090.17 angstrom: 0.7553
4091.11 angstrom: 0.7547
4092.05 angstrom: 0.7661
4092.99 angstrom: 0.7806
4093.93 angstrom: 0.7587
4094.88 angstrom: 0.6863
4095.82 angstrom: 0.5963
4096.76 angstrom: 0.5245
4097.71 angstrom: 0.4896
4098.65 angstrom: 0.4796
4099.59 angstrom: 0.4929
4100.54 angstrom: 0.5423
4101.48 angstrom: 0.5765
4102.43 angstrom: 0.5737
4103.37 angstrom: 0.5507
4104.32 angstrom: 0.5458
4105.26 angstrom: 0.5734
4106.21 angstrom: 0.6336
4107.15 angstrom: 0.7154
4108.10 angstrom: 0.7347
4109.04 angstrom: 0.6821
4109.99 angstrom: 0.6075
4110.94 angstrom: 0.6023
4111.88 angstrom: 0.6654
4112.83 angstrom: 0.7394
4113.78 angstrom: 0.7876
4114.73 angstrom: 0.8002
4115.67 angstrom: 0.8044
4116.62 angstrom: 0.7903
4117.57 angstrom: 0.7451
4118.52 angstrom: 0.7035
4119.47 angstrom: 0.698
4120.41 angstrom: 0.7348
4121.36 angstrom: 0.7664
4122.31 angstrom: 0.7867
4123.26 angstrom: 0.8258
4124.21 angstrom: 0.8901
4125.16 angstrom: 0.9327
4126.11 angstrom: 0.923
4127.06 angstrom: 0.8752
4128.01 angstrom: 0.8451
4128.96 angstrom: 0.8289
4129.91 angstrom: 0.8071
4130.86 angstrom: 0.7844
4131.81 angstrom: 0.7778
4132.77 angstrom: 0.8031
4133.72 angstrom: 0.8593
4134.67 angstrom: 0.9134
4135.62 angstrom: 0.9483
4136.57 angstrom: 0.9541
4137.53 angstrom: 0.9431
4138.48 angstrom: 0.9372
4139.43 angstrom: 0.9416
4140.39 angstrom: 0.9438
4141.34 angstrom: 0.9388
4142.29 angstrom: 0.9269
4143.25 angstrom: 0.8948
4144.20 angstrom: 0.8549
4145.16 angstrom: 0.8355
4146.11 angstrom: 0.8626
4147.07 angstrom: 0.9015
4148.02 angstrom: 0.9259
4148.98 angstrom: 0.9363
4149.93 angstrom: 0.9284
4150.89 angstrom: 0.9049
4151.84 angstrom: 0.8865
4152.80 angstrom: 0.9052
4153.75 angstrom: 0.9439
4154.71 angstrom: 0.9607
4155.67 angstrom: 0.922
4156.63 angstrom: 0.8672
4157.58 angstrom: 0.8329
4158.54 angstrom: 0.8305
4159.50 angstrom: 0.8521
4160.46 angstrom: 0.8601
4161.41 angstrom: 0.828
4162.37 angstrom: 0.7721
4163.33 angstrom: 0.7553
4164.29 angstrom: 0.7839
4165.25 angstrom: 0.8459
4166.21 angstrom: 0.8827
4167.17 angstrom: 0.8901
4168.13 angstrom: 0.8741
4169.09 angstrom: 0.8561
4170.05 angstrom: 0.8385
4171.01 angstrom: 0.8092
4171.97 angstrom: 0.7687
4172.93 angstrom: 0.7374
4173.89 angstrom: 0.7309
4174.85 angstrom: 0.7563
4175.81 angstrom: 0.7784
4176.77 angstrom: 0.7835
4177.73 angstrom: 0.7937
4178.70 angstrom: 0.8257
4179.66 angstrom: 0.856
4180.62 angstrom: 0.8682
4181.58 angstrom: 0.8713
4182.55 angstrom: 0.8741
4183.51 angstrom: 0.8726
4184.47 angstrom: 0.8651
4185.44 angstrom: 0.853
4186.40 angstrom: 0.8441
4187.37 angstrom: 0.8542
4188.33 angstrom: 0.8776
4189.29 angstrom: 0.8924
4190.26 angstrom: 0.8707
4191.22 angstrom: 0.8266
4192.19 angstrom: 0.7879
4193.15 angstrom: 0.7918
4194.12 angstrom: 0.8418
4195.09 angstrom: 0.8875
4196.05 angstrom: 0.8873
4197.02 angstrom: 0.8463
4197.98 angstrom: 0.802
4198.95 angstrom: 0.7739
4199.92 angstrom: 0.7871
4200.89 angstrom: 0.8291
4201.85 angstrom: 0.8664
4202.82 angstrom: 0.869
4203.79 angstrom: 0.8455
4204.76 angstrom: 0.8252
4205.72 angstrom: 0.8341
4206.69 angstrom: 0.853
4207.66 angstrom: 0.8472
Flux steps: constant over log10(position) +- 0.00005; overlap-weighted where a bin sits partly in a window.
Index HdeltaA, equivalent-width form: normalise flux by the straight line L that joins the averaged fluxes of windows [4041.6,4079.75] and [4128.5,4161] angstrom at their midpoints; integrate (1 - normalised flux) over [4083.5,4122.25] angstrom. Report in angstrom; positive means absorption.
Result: 8.3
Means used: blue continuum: 0.849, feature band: 0.683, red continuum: 0.889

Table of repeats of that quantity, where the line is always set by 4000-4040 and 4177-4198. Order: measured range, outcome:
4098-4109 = 3.6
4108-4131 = 2.4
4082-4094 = 1.3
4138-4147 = -0.5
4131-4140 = -0.3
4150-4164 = -0.2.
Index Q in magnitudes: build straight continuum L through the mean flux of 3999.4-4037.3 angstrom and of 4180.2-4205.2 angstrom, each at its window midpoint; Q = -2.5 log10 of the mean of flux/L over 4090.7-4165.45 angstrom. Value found 0.10 mag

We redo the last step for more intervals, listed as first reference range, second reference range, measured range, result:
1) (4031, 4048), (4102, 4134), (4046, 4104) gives 0.05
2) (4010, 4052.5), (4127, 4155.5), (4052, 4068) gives 0.08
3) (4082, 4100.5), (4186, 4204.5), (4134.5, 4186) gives -0.10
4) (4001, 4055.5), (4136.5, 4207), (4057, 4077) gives 0.06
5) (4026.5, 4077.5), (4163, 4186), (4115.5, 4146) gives -0.02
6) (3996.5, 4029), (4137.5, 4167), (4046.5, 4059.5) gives 0.02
